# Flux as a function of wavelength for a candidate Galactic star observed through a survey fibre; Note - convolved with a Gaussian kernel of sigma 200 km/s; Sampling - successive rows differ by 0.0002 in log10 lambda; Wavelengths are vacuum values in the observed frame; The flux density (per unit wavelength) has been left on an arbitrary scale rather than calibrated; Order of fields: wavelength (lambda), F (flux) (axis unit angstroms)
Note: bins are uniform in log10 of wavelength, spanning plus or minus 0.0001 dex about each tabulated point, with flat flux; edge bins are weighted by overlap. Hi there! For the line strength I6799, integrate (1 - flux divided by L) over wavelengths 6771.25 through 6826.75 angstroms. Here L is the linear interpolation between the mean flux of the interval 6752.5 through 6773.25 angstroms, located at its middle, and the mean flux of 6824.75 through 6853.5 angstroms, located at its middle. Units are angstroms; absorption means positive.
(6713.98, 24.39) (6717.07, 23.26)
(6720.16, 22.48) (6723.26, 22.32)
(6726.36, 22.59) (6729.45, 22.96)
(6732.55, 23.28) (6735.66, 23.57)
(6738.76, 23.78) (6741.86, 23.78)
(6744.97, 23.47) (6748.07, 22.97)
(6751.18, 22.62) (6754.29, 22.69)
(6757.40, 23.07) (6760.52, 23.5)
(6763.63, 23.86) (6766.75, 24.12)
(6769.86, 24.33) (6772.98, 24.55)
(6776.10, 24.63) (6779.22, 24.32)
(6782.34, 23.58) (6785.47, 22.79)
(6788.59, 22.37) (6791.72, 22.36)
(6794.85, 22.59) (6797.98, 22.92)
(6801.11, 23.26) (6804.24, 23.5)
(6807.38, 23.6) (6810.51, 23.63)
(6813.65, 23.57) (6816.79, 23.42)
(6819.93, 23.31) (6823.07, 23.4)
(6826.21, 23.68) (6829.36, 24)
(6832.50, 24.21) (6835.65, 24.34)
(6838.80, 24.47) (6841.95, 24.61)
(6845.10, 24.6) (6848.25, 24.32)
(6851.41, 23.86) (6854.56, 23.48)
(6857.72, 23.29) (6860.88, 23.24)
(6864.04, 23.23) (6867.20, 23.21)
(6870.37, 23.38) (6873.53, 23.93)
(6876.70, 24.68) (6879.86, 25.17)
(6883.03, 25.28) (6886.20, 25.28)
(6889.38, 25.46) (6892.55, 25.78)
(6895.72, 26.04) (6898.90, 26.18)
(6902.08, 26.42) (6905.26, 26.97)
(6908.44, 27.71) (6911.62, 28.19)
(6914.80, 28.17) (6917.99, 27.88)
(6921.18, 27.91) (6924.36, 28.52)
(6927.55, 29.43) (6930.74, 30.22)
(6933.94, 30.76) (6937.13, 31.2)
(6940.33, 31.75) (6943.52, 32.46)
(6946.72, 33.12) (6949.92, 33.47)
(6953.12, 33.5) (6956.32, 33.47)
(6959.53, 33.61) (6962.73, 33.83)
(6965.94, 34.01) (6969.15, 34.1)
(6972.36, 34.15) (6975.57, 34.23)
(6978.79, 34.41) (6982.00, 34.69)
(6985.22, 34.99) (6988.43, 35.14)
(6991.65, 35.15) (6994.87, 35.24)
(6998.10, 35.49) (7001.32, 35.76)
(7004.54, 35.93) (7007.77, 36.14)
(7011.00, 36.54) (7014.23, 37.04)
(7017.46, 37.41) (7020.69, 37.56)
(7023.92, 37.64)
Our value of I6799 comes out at 1.20 angstroms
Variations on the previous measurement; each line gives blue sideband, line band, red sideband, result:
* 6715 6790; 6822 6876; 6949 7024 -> 8.3 angstroms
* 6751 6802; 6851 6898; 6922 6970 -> 6.7 angstroms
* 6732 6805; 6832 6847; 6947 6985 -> 1.5 angstroms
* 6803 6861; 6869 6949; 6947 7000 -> 5.0 angstroms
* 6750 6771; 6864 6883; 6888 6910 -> 1.3 angstroms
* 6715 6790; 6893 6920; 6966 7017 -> 3.4 angstroms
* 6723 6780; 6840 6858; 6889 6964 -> 1.9 angstroms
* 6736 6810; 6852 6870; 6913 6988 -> 2.9 angstroms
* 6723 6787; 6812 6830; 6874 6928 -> 1.0 angstroms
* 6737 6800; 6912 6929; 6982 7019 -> 1.7 angstroms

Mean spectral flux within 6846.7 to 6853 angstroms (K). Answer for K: 24.1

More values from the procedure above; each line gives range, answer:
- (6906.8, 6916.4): 28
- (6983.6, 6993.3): 35.1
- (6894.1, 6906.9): 26.4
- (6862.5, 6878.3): 23.7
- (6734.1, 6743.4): 23.7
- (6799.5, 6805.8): 23.4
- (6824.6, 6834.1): 24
